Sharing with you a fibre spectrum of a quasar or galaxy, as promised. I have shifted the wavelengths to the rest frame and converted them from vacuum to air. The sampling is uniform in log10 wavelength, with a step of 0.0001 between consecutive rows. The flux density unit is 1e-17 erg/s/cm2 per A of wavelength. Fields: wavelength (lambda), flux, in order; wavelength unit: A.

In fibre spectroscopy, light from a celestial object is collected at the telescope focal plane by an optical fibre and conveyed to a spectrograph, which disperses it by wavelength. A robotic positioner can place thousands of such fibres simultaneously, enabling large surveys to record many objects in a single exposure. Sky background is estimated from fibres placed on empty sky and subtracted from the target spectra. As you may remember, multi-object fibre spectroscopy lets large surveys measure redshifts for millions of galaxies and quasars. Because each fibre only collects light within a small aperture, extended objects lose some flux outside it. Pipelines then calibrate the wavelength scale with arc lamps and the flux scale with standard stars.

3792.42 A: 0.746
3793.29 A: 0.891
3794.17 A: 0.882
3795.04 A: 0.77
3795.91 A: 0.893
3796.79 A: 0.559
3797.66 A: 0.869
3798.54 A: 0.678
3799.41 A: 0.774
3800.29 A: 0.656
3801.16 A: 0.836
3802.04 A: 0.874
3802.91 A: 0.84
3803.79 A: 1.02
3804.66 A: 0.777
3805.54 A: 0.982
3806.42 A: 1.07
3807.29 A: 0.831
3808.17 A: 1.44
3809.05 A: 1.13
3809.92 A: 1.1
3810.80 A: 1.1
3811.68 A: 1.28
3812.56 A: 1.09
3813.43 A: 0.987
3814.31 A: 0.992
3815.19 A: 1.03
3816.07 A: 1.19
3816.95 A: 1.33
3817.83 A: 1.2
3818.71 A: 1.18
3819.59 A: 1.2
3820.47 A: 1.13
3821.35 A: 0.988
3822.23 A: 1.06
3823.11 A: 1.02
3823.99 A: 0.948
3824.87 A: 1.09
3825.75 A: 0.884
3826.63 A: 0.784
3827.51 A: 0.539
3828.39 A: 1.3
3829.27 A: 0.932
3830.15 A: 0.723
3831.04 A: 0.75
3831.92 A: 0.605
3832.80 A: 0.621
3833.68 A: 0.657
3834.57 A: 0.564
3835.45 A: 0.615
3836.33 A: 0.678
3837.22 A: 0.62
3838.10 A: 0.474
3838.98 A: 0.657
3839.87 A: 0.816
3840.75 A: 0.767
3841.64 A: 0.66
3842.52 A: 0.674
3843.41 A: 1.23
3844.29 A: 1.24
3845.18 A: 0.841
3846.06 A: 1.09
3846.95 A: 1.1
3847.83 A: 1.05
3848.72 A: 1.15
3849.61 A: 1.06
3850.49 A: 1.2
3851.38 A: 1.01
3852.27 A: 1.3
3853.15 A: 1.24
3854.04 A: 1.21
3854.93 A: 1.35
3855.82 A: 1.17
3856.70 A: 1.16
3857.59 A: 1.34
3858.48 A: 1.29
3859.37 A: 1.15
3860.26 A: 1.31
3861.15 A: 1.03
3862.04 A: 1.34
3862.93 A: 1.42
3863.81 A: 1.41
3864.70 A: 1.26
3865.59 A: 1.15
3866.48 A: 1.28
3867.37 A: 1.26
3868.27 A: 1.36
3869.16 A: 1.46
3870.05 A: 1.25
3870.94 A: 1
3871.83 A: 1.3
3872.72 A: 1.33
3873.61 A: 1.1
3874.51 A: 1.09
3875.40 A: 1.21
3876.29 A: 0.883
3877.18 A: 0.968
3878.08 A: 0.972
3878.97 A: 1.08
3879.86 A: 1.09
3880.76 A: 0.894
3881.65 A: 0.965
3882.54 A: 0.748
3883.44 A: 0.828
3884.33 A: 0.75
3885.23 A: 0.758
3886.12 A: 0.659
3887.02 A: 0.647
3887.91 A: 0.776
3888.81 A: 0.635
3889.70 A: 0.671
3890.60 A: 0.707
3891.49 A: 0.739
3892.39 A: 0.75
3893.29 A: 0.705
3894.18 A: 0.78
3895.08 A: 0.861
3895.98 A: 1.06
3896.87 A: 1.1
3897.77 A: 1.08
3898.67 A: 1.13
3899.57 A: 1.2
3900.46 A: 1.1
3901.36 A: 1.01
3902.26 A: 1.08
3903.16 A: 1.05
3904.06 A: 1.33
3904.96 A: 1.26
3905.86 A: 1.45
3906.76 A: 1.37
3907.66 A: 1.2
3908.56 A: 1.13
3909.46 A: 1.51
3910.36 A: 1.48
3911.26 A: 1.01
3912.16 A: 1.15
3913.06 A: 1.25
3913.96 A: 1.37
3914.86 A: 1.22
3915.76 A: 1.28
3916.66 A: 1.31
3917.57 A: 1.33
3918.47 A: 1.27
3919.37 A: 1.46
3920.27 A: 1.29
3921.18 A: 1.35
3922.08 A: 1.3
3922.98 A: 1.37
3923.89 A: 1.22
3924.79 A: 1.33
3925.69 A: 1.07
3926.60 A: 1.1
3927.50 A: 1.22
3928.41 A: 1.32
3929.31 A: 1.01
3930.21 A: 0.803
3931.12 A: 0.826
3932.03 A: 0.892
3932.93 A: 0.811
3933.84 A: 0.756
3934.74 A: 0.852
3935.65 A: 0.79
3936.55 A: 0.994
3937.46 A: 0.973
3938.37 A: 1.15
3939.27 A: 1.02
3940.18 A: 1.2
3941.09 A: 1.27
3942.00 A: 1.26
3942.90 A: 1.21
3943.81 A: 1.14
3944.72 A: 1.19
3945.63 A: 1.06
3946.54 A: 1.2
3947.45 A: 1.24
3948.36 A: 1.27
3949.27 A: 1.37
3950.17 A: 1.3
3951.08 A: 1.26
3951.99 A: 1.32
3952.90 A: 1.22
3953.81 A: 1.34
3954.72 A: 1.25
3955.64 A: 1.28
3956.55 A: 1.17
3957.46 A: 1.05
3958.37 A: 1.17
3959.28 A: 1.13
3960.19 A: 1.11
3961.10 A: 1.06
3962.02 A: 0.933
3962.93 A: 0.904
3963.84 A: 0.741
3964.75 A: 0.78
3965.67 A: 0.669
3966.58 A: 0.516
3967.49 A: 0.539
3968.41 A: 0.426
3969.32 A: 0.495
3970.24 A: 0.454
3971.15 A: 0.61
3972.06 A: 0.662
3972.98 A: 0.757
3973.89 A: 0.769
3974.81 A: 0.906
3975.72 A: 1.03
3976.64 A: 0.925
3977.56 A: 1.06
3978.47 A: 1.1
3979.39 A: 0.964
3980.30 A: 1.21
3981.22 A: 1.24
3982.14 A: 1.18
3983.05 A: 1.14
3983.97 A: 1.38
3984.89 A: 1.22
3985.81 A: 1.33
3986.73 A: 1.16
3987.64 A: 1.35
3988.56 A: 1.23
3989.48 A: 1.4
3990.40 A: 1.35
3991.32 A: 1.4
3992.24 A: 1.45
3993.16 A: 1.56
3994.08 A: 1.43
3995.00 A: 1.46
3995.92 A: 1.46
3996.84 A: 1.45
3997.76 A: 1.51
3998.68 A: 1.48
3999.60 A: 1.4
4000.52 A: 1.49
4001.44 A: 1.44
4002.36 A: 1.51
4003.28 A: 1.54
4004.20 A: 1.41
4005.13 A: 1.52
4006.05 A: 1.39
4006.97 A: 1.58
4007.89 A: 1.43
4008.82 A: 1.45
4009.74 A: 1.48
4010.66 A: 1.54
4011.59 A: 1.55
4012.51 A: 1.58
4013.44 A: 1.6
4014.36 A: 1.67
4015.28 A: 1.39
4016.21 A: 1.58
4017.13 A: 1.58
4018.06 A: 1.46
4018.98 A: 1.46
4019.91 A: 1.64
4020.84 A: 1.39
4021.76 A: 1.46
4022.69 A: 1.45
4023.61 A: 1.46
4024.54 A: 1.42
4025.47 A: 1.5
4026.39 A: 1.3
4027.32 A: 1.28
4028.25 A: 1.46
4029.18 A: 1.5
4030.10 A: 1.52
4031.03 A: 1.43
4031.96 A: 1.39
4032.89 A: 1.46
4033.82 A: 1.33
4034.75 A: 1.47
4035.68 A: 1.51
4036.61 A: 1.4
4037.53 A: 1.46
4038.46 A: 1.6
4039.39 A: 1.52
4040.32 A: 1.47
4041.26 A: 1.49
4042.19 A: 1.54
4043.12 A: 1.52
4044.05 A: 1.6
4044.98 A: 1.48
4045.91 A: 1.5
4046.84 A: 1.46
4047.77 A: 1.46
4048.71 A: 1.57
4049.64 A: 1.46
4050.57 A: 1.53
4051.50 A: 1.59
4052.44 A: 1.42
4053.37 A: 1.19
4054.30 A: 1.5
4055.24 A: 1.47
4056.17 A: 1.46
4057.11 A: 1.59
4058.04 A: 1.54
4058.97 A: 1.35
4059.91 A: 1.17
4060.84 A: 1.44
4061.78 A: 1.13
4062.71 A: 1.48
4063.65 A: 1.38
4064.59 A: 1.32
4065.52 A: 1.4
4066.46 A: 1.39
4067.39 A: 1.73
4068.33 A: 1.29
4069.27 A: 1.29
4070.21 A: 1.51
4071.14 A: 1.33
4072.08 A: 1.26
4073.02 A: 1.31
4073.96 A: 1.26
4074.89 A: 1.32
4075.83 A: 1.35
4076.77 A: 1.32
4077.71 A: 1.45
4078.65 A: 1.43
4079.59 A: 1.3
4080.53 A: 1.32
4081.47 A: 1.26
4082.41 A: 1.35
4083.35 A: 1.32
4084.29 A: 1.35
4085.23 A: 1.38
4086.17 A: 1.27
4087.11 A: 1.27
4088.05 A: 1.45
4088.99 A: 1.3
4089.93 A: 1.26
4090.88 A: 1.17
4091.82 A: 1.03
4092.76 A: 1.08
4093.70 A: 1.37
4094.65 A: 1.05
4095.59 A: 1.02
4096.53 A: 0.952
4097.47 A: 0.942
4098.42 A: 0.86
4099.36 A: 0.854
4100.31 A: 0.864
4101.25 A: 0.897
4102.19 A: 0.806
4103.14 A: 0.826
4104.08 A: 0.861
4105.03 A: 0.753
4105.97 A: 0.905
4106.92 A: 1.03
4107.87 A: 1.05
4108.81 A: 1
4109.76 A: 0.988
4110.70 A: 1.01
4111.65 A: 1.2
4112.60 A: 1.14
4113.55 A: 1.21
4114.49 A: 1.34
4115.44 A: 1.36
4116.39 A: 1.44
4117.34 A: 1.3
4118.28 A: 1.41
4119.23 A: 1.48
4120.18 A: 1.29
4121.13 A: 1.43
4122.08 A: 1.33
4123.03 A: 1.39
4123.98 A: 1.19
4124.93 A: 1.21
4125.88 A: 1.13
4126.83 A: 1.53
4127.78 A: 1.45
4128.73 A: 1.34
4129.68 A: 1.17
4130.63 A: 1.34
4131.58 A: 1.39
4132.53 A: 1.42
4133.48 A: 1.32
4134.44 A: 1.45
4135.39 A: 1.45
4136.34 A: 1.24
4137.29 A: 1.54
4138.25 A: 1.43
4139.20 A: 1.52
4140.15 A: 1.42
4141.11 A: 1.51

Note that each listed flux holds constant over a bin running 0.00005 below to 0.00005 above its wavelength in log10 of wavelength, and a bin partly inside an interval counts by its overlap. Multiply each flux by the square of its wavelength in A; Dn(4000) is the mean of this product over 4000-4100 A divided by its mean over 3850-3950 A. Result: 1.3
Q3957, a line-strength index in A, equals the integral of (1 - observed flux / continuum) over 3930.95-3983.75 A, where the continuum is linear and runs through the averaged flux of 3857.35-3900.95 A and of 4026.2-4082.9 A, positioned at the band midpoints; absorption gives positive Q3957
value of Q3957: 8.8 A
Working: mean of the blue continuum 1.04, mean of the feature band 1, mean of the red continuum 1.42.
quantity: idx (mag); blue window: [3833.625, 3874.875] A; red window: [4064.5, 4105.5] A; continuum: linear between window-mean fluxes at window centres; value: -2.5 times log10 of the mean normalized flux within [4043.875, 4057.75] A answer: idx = -0.242 mag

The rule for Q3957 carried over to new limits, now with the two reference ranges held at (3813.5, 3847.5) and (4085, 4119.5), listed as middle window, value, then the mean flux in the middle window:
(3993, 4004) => -4.76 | 1.47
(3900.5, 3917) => -4.87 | 1.24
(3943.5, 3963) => -3.77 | 1.19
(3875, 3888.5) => 0.88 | 0.878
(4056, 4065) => -2.58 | 1.38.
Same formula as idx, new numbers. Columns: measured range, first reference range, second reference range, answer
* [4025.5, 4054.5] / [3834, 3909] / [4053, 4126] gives -0.22 mag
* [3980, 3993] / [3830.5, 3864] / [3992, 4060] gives 0.06 mag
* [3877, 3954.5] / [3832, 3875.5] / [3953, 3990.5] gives -0.06 mag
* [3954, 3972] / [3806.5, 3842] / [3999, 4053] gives 0.45 mag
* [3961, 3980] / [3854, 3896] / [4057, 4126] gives 0.41 mag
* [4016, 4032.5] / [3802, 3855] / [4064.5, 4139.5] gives -0.24 mag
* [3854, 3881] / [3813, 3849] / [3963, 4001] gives -0.25 mag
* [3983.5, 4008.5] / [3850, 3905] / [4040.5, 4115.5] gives -0.19 mag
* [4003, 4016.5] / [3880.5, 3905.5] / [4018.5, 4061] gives -0.13 mag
